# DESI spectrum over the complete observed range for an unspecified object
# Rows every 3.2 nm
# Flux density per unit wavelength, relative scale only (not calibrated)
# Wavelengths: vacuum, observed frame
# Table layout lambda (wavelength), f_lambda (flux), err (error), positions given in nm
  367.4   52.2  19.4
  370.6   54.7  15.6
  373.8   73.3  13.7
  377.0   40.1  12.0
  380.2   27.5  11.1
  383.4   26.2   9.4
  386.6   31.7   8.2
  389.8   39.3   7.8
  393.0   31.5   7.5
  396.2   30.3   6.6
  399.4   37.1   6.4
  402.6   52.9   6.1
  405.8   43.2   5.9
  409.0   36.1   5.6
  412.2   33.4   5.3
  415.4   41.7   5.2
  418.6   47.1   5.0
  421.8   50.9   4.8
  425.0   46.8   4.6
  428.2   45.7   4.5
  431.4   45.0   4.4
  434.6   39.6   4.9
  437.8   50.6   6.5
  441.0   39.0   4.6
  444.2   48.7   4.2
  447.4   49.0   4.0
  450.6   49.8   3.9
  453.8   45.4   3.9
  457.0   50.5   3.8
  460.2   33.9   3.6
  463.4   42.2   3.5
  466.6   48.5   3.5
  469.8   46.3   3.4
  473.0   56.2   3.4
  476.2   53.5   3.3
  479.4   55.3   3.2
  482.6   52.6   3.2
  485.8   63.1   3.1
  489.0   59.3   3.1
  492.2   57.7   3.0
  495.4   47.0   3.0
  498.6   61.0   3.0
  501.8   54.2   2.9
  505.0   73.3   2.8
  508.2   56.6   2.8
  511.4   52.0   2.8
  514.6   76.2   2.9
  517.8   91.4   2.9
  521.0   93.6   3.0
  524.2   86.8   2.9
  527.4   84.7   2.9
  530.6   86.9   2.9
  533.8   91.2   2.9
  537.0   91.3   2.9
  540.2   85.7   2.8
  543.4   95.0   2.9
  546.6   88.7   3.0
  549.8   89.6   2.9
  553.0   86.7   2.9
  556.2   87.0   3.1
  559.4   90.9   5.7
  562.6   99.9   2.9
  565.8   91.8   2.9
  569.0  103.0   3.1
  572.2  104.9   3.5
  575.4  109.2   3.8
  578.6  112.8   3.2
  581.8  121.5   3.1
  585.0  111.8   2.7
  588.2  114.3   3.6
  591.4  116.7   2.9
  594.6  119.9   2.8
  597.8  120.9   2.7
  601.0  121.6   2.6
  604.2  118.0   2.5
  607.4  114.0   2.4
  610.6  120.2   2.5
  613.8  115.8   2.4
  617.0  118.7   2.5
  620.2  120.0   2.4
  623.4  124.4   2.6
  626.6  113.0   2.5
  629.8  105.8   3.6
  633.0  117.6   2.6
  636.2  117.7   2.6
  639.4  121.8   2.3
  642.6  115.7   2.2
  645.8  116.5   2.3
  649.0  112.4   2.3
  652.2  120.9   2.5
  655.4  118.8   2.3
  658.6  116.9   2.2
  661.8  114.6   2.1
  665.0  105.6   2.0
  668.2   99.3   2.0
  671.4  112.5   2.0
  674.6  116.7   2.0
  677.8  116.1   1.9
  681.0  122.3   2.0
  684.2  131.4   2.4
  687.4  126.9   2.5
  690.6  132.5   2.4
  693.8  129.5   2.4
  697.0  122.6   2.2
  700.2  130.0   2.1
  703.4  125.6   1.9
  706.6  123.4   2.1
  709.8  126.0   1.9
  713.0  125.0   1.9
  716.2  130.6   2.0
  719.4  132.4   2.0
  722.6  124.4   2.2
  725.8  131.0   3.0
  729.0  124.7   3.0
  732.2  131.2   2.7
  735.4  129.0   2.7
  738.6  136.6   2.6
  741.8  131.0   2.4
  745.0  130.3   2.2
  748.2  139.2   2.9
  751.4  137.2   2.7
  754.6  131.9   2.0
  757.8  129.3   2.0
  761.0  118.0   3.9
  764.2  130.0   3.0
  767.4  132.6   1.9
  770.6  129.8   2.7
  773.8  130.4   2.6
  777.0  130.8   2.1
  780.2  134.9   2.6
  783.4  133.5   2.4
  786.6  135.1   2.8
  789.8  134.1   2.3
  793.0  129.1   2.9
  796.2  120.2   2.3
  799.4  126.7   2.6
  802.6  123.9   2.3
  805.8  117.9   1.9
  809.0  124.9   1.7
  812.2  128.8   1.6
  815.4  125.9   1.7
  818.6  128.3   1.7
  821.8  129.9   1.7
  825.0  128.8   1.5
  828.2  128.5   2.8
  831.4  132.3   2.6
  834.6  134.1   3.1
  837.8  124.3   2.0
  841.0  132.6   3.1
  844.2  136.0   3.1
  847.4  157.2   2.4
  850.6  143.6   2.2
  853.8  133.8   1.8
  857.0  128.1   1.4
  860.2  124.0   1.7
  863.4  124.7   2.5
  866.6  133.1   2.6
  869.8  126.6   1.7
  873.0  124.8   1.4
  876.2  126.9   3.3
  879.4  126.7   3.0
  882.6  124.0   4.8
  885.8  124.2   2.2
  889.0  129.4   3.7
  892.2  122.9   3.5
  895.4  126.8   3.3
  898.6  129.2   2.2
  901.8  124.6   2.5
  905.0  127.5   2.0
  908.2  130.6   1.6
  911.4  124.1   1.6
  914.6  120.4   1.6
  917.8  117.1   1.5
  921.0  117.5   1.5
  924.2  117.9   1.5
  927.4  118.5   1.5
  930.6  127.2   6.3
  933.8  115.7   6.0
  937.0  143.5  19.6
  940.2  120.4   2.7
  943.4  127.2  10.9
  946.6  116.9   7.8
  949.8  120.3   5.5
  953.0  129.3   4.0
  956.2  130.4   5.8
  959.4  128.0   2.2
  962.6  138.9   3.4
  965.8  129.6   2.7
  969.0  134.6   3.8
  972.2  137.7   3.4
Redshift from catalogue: 0.29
